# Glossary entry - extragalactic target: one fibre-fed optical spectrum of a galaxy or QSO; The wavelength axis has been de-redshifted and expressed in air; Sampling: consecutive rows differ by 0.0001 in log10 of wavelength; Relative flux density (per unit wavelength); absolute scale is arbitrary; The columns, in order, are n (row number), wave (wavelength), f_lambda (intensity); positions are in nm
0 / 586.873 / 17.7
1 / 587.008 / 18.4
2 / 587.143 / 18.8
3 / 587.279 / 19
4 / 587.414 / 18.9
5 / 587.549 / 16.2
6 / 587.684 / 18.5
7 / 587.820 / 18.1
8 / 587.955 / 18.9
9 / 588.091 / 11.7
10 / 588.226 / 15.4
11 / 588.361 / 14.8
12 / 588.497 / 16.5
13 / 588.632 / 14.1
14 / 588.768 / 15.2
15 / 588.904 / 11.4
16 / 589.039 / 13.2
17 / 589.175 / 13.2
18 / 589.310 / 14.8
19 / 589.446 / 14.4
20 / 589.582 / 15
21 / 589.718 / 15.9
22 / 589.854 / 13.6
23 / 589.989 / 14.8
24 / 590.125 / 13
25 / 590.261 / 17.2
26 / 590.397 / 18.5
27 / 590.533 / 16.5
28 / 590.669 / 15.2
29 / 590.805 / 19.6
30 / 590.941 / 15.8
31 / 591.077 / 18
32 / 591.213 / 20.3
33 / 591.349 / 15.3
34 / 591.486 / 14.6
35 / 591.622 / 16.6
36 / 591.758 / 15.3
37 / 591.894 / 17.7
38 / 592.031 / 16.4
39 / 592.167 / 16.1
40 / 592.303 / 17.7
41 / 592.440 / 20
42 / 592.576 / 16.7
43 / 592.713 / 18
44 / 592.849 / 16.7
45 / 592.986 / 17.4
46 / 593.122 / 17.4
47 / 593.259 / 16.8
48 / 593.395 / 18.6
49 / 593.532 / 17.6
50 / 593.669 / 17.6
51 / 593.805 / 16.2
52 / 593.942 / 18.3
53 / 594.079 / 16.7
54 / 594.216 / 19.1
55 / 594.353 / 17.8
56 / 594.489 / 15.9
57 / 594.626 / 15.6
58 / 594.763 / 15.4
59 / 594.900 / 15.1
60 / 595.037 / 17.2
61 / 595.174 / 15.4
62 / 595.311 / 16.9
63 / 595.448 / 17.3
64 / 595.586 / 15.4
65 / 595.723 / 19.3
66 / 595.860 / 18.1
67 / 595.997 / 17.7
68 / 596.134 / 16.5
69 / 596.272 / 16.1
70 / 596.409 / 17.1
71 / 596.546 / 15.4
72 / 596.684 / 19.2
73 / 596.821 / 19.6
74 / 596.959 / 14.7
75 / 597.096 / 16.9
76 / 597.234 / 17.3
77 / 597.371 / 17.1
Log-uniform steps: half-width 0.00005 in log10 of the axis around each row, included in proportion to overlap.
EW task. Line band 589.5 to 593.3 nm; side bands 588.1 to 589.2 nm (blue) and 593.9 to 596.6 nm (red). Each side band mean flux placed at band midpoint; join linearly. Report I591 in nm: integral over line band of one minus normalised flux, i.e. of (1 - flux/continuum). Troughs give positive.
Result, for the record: -0.345 nm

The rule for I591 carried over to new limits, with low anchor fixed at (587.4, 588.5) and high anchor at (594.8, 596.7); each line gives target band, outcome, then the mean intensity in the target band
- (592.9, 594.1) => -0.05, 17.4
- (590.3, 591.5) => -0.04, 17.2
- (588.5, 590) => 0.21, 14.2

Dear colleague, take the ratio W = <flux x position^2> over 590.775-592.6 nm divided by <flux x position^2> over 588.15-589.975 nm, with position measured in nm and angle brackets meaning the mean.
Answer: 1.20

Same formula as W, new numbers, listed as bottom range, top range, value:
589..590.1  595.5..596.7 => 1.22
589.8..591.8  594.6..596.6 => 1.03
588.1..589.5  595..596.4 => 1.22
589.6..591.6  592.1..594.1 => 1.08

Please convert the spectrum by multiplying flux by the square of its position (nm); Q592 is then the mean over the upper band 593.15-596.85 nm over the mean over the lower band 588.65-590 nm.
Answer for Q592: 1.23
